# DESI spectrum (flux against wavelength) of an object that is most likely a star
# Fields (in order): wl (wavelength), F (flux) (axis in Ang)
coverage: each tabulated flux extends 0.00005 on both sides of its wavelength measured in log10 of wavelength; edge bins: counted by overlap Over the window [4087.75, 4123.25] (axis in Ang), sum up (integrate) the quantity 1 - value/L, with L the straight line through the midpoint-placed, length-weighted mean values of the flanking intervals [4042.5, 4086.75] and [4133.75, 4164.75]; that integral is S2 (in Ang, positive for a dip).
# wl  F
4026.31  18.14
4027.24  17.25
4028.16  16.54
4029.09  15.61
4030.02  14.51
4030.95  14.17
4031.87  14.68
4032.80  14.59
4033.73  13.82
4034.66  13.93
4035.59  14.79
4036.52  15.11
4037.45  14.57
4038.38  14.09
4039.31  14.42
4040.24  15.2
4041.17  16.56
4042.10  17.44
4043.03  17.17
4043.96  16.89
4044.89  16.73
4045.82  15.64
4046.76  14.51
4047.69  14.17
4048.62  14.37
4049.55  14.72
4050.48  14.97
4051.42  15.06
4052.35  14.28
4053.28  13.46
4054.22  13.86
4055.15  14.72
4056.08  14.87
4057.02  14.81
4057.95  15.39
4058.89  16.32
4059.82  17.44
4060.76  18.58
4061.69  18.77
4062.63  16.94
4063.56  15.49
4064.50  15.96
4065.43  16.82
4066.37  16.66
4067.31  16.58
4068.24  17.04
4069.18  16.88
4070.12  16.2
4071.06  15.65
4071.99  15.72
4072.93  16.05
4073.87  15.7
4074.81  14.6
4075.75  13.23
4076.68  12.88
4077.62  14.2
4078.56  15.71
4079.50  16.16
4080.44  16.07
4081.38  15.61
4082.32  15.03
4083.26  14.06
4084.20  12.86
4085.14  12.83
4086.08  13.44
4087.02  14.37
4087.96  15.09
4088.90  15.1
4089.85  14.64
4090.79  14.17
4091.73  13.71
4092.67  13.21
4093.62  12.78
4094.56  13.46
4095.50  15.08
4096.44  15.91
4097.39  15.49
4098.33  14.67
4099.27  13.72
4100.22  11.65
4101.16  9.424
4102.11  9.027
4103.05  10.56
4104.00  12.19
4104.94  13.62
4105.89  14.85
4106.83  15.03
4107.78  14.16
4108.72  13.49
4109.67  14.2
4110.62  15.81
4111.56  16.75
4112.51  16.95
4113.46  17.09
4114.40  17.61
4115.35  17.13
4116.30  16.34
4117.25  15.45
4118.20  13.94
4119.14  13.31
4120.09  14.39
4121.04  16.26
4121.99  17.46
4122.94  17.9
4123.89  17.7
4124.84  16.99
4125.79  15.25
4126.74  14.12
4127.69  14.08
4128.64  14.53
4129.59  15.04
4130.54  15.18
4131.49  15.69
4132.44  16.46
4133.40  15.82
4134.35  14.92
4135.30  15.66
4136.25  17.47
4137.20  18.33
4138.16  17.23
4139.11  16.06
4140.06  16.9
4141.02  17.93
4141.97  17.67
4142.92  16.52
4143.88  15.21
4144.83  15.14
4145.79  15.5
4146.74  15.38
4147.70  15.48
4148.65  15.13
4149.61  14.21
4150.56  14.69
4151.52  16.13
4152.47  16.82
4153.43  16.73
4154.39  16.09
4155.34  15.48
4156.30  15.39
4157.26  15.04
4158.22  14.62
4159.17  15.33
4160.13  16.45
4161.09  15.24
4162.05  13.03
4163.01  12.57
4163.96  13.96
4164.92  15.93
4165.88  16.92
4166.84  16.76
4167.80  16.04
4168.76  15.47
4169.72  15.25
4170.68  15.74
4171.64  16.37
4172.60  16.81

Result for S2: 2.42 Ang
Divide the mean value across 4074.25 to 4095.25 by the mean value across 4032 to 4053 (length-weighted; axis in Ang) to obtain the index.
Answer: 0.94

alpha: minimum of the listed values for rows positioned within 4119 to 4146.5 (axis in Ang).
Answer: 13.31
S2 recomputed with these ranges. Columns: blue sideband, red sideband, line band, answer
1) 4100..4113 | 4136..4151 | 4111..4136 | -2.0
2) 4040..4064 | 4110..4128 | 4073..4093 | 1.8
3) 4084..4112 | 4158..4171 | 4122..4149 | -2.8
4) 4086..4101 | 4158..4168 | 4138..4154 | -1.2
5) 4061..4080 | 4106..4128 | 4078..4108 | 3.7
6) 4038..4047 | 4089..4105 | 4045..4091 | -2.1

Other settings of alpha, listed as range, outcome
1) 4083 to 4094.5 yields 12.78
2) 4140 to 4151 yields 14.21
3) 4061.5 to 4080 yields 12.88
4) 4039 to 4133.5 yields 9.027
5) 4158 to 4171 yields 12.57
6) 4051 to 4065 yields 13.46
